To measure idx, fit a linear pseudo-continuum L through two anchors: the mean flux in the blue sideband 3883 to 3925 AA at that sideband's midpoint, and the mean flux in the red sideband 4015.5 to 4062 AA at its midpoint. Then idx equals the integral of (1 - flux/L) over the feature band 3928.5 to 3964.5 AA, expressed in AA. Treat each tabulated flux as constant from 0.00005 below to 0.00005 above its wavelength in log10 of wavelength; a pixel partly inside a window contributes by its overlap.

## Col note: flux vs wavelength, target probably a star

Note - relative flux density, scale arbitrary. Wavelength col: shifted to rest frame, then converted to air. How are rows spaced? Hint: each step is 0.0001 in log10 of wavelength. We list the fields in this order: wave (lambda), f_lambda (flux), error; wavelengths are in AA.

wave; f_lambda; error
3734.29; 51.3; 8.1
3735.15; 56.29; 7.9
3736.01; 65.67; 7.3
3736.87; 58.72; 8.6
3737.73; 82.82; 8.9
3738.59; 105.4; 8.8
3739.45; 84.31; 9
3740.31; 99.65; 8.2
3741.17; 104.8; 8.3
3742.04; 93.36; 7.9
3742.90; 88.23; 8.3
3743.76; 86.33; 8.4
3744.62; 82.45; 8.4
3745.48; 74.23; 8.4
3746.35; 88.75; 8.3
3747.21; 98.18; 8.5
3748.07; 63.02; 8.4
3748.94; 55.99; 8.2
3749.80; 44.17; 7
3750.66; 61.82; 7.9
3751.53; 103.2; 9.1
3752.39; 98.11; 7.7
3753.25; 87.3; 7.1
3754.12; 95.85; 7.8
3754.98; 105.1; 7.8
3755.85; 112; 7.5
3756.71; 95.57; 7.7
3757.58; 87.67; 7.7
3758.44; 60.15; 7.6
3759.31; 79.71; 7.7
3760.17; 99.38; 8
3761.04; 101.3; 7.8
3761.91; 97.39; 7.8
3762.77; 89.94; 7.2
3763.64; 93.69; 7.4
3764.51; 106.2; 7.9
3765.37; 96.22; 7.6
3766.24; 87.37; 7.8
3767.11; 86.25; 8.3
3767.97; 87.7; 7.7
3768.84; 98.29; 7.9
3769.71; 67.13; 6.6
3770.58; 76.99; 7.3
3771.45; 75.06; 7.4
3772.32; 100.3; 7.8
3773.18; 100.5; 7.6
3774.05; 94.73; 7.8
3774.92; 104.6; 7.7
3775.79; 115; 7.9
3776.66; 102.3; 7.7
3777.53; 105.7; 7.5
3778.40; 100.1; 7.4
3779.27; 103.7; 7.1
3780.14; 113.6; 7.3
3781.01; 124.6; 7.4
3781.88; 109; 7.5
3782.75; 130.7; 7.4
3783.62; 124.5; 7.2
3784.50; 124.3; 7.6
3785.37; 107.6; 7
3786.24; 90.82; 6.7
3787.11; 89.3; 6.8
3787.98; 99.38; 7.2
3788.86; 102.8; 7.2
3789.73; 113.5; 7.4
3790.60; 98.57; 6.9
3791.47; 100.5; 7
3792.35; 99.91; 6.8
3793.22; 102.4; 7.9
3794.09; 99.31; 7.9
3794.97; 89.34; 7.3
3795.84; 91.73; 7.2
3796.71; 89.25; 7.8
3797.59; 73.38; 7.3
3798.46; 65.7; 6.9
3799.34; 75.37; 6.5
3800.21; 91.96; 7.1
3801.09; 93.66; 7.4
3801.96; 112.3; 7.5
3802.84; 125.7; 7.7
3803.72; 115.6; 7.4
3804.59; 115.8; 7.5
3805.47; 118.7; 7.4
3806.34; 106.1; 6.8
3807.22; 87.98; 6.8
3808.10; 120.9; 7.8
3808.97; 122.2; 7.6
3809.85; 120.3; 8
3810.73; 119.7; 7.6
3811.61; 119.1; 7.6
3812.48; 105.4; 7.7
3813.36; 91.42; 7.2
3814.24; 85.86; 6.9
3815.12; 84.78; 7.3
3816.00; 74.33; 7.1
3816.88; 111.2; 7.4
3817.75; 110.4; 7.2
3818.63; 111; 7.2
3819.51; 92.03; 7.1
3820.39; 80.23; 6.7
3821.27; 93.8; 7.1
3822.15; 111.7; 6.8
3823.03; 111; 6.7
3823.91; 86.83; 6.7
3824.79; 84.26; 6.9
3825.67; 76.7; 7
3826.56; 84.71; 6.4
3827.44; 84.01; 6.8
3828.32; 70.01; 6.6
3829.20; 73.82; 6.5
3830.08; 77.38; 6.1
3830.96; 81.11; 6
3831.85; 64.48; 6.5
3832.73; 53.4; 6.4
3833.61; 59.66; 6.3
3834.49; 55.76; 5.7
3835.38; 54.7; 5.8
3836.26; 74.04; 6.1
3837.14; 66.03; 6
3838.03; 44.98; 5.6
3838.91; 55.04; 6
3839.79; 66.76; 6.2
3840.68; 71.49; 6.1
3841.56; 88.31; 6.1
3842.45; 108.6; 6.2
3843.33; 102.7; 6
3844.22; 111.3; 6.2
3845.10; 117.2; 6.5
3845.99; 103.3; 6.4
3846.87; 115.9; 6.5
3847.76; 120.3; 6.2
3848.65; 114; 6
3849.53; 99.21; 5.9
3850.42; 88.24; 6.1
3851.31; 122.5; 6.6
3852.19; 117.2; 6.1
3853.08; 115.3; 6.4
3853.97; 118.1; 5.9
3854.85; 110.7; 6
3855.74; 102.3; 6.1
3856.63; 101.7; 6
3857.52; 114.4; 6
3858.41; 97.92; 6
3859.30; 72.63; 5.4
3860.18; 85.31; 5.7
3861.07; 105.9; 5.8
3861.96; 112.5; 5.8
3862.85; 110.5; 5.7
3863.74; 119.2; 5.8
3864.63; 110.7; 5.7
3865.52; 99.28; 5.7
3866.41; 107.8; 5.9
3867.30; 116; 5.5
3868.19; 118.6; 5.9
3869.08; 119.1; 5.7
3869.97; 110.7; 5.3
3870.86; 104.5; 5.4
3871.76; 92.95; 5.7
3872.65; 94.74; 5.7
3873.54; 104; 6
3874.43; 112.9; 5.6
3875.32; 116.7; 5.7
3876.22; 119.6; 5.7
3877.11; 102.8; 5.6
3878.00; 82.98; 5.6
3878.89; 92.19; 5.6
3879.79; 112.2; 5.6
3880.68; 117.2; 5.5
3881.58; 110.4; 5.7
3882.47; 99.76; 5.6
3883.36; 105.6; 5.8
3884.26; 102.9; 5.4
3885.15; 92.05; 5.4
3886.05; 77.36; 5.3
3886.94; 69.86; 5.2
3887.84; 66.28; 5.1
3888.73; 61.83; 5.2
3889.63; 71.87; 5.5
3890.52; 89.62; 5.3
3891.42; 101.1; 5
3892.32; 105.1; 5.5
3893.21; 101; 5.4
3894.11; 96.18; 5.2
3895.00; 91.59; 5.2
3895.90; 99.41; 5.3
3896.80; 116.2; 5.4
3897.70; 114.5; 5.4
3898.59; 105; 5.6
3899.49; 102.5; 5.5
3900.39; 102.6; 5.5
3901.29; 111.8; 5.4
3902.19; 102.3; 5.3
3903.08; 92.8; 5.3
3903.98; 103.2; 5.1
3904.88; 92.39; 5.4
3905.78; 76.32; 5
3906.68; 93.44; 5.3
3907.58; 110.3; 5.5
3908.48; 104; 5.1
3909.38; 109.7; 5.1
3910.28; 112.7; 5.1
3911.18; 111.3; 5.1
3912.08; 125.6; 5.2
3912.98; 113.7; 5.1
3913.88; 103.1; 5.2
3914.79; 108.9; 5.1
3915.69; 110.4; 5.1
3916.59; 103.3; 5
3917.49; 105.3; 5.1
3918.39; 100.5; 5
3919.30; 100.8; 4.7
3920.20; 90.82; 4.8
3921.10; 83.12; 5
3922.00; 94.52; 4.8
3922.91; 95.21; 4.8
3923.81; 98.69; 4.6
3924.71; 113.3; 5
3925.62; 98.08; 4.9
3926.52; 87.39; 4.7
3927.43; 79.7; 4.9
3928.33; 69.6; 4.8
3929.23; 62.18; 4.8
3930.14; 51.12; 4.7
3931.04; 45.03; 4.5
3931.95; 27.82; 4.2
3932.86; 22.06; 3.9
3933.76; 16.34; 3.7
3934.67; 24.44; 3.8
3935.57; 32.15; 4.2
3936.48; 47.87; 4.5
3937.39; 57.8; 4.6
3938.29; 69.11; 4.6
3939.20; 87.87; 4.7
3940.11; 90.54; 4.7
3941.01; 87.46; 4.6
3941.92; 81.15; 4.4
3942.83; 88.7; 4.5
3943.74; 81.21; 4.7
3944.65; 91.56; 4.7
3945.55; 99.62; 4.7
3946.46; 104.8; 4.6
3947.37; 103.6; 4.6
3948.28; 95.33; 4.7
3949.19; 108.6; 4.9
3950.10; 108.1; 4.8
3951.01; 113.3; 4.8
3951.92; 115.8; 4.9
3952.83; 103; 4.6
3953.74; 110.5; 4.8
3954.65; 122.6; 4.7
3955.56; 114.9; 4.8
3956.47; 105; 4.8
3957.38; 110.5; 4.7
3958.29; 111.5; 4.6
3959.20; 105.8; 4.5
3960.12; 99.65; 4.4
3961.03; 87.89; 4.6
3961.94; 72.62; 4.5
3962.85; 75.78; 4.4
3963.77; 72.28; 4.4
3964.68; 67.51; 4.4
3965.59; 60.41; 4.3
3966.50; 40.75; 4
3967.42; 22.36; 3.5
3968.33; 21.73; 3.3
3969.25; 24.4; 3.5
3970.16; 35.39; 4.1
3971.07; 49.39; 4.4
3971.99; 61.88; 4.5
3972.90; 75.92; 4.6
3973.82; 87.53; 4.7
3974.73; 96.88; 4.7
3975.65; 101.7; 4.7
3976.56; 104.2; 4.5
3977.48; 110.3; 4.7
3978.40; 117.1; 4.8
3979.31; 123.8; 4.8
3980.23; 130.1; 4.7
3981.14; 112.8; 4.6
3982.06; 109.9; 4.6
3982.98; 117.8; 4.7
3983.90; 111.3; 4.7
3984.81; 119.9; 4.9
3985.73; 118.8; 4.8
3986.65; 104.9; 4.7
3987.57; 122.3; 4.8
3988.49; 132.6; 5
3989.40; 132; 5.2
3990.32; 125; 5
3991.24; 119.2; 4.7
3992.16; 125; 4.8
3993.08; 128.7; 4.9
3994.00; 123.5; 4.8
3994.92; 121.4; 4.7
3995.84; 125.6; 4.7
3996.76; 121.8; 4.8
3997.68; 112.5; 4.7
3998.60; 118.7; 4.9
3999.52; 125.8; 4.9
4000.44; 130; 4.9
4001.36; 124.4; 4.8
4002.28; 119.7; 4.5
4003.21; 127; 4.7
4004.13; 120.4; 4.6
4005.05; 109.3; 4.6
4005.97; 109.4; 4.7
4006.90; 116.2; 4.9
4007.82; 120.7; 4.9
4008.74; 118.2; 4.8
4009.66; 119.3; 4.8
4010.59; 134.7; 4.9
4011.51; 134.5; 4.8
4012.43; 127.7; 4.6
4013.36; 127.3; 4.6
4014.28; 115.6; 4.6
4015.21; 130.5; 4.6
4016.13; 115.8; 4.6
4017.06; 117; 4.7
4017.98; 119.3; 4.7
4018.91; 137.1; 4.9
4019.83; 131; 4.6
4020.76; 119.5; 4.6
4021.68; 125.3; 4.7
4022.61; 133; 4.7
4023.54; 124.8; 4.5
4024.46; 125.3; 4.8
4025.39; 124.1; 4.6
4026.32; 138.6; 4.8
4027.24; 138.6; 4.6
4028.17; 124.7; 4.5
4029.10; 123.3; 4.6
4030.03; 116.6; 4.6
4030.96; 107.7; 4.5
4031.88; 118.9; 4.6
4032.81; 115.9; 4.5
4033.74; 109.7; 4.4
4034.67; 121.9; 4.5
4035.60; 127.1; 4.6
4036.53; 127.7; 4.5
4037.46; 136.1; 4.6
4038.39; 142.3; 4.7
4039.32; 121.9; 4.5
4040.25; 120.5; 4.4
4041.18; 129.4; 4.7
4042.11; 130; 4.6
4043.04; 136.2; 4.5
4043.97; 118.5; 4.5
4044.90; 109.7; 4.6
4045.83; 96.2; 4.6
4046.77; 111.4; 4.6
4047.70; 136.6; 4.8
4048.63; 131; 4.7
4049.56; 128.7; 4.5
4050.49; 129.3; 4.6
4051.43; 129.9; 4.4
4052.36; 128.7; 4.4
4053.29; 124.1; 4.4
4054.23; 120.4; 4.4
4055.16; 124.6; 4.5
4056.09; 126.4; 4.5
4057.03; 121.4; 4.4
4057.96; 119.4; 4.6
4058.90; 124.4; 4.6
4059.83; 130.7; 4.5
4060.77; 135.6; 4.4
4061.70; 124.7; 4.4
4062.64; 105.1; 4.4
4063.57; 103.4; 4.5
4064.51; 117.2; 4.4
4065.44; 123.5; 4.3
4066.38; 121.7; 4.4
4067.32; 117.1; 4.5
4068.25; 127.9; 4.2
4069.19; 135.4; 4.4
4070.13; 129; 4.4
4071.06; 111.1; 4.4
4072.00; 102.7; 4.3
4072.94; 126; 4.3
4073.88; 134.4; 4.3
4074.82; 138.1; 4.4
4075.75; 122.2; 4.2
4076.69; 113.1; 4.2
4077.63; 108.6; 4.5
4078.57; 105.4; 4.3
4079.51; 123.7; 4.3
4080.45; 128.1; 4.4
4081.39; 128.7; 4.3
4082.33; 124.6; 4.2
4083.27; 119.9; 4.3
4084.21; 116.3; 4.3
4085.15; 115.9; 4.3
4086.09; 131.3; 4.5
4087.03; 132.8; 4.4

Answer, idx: 8.5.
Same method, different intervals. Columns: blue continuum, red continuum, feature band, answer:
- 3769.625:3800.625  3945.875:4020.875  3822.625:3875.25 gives 3.65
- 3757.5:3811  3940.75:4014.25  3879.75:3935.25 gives 6.06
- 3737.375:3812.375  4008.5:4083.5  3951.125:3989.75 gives 7.55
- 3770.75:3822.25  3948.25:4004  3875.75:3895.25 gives 1.51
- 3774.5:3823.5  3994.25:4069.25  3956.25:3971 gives 6.14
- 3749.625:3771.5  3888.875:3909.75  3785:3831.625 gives -2.23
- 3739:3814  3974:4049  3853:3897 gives 2.52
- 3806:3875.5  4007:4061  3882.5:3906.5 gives 2.30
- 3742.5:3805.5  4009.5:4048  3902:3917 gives 0.85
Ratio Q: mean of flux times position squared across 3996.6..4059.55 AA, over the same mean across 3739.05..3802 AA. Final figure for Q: 1.5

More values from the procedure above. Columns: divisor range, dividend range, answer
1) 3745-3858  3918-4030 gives 1.16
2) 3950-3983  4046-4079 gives 1.45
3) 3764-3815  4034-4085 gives 1.39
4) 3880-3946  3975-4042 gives 1.45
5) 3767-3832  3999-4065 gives 1.42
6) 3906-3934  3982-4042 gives 1.45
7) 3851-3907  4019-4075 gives 1.33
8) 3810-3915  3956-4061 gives 1.26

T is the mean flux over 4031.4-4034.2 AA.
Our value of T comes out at 115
